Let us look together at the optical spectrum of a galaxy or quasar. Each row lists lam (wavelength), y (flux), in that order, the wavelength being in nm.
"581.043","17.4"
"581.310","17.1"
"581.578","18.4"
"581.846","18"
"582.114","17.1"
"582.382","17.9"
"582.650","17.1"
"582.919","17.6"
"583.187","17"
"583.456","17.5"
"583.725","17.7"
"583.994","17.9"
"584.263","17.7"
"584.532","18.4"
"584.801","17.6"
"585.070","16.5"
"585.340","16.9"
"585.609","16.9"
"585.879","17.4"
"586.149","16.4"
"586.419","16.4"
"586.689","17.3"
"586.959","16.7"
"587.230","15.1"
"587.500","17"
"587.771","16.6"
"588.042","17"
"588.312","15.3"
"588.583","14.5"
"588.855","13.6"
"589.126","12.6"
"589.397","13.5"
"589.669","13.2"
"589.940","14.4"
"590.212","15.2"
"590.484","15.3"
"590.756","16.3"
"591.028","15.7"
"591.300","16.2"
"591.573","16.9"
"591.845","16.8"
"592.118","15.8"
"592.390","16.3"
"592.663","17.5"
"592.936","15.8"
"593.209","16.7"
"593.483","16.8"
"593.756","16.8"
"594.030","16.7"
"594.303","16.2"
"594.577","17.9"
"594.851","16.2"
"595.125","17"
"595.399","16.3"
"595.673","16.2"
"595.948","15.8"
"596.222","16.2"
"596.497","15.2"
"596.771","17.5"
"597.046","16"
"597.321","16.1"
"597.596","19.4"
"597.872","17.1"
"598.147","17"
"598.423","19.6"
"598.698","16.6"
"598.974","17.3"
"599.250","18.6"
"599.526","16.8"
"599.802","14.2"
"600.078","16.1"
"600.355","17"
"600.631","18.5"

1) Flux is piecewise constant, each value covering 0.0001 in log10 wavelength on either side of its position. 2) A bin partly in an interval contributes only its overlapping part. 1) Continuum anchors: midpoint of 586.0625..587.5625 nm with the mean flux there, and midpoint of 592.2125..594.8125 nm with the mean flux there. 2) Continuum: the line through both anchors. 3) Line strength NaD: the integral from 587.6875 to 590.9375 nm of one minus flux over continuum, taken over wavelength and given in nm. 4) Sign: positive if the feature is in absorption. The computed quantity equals 0.35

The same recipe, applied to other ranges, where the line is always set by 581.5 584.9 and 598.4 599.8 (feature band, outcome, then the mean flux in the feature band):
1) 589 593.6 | 0.50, 15.6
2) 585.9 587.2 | 0.07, 16.6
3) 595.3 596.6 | 0.11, 15.9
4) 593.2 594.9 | 0.06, 16.8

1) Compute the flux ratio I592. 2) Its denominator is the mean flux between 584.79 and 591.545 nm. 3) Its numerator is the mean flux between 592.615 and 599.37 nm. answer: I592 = 1.07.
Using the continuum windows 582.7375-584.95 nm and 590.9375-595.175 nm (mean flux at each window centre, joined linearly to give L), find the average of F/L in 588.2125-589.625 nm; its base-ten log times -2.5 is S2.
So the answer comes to 0.23 mag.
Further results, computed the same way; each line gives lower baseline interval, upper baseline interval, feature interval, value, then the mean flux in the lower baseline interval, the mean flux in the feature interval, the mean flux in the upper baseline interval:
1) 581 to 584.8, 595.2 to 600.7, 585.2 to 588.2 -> 0.05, 17.6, 16.7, 16.9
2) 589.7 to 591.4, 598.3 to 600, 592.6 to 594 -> -0.05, 15.4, 16.7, 17.1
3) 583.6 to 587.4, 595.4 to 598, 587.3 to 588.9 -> 0.08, 17.1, 15.8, 16.6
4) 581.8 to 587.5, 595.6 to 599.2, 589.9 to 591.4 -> 0.10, 17.2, 15.6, 17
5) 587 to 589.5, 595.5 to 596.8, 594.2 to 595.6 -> -0.05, 15.1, 16.7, 16.1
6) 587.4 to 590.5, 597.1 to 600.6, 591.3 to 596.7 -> -0.03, 14.8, 16.5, 17.2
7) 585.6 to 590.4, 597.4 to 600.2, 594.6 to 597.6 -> 0.02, 15.5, 16.5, 17.3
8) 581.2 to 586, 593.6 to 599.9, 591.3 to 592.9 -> 0.03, 17.5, 16.6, 16.8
